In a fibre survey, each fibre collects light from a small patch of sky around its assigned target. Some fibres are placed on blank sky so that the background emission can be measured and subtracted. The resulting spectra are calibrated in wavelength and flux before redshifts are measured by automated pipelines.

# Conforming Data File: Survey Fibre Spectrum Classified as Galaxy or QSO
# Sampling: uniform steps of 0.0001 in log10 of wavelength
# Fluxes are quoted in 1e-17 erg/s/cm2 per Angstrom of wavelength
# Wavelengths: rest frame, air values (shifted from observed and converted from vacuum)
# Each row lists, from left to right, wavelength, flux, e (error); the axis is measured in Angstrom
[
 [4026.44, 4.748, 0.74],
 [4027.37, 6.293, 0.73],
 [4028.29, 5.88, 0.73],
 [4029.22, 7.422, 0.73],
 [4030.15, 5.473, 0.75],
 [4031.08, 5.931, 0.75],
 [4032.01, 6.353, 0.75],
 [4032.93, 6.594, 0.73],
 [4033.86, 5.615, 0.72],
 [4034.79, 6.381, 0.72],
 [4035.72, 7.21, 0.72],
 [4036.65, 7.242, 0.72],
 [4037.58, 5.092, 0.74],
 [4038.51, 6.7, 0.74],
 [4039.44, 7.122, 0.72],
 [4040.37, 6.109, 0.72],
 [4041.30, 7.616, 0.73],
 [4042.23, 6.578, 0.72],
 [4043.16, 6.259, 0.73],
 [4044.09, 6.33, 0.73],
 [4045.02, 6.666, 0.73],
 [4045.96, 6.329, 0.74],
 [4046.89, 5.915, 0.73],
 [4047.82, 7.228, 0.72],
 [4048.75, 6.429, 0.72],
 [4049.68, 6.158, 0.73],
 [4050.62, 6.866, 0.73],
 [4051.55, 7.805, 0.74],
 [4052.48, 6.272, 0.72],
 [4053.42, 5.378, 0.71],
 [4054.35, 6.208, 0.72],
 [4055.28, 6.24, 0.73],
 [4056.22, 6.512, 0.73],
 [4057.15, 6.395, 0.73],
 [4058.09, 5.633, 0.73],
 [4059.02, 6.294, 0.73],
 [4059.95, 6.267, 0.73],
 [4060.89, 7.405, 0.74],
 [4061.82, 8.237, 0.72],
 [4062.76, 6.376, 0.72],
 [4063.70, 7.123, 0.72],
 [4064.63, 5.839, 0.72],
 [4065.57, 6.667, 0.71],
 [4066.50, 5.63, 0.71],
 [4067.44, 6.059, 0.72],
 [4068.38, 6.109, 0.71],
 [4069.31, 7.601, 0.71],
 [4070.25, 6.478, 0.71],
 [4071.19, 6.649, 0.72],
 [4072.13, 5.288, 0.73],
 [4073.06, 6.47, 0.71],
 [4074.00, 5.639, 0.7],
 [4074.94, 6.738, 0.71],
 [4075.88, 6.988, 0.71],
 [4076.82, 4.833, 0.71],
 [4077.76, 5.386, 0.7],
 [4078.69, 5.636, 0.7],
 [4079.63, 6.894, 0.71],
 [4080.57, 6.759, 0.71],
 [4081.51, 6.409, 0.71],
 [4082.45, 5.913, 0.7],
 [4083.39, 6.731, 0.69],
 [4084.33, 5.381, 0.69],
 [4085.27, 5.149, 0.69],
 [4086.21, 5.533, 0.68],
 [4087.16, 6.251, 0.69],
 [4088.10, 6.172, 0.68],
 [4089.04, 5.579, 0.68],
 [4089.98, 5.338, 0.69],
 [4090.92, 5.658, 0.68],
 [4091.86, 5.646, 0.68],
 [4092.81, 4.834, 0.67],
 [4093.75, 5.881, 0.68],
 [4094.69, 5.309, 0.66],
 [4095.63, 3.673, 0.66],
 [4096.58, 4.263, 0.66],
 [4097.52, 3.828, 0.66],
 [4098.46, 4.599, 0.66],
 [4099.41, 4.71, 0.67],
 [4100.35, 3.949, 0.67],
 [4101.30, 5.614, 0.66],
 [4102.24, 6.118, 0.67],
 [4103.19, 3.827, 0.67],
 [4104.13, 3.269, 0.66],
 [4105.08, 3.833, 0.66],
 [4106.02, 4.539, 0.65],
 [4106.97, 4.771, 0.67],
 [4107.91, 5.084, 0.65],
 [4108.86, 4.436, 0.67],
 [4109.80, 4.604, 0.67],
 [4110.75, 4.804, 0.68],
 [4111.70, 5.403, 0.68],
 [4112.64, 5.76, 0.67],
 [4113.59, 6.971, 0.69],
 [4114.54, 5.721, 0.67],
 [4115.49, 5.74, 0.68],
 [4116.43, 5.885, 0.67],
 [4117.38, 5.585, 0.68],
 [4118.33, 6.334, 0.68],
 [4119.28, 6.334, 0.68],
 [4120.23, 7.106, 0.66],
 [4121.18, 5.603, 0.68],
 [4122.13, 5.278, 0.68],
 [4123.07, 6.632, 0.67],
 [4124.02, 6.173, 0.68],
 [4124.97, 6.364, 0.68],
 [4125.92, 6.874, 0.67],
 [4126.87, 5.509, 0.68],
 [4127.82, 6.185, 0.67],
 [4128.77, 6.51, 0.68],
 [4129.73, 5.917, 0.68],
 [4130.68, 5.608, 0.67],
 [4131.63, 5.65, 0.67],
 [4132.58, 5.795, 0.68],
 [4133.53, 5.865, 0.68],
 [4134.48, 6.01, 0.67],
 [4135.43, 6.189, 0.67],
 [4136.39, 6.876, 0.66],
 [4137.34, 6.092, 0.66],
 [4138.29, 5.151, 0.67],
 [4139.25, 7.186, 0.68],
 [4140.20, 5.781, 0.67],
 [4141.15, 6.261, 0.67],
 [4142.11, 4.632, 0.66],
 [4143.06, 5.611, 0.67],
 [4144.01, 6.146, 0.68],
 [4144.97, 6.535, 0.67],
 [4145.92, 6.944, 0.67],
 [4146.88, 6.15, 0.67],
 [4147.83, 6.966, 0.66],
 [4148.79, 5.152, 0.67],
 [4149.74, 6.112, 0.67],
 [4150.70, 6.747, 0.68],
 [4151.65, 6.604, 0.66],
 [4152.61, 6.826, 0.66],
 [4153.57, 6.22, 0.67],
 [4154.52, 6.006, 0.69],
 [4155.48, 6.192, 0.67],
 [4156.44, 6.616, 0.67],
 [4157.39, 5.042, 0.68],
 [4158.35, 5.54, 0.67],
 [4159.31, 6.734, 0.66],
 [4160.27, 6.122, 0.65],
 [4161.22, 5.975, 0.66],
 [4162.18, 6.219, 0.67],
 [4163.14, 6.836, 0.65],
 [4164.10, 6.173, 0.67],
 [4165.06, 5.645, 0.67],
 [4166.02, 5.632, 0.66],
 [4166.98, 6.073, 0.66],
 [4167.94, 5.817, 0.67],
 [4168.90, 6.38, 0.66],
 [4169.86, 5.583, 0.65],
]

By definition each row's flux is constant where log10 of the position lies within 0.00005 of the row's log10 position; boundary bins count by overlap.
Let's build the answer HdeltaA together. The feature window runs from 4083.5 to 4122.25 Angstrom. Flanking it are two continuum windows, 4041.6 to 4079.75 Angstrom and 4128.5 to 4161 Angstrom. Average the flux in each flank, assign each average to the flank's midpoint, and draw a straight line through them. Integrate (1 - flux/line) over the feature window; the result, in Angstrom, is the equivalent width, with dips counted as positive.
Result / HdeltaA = 6.2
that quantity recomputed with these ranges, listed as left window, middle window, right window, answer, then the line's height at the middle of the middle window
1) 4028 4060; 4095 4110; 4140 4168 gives 4.3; 6.26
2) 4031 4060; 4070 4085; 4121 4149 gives 0.4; 6.31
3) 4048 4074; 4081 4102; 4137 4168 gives 3.4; 6.34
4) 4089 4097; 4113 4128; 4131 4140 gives -1.1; 5.73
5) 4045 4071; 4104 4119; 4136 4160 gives 2.5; 6.3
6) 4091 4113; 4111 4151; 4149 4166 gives -4.3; 5.49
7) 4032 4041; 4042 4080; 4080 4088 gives -0.8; 6.24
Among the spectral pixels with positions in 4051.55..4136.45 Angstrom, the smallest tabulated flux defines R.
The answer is 3.269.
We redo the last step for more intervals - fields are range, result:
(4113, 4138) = 5.278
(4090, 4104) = 3.673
